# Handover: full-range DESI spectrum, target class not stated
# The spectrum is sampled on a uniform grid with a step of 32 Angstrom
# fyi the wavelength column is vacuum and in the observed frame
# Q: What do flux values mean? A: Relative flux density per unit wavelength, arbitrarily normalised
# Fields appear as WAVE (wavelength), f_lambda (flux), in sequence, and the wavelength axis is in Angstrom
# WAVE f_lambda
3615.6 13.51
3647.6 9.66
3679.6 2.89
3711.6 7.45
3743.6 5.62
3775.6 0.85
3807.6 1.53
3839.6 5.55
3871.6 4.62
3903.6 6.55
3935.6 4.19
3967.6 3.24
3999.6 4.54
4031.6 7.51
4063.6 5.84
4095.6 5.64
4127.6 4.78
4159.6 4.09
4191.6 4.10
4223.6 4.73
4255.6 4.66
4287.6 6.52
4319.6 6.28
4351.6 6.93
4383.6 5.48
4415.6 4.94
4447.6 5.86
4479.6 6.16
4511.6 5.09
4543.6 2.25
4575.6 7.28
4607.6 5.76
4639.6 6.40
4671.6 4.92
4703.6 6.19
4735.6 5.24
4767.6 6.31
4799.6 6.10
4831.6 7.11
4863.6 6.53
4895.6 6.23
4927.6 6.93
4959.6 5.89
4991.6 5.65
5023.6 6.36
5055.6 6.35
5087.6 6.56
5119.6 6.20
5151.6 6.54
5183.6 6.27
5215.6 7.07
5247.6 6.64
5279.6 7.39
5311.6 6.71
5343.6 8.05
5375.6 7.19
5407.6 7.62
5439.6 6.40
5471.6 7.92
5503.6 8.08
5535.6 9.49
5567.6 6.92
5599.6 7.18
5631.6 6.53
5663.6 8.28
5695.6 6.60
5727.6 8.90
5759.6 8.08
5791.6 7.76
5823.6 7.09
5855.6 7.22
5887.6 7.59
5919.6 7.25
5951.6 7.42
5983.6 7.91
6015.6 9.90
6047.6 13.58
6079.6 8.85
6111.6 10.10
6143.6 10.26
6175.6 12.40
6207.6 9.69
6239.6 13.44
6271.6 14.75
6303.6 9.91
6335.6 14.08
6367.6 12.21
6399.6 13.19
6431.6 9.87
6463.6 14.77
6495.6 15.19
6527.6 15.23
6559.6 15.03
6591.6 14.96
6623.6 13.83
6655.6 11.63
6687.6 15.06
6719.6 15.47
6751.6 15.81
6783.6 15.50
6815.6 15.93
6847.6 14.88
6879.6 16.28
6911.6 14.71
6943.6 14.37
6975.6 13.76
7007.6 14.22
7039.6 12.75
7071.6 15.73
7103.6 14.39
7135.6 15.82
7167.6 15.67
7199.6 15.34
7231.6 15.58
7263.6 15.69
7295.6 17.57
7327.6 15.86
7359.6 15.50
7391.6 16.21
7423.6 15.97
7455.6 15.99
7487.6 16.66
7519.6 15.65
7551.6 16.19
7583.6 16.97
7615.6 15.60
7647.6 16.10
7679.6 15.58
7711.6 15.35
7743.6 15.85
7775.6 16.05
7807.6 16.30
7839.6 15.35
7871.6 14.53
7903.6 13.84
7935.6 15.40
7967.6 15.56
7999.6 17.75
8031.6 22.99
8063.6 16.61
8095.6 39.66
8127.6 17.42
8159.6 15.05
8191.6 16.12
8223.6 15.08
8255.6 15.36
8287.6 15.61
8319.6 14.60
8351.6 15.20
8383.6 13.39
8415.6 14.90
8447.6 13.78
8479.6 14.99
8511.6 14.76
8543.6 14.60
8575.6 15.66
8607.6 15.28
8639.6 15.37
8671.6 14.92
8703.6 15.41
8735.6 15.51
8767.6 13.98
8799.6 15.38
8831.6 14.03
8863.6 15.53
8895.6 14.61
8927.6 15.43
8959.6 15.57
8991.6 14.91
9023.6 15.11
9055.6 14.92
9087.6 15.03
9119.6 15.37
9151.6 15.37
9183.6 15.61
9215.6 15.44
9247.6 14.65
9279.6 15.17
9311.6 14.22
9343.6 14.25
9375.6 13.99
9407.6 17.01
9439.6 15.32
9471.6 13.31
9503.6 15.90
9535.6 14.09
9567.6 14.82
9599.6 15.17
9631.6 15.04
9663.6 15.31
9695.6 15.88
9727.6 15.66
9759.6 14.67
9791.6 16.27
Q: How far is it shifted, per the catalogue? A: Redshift 0.62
